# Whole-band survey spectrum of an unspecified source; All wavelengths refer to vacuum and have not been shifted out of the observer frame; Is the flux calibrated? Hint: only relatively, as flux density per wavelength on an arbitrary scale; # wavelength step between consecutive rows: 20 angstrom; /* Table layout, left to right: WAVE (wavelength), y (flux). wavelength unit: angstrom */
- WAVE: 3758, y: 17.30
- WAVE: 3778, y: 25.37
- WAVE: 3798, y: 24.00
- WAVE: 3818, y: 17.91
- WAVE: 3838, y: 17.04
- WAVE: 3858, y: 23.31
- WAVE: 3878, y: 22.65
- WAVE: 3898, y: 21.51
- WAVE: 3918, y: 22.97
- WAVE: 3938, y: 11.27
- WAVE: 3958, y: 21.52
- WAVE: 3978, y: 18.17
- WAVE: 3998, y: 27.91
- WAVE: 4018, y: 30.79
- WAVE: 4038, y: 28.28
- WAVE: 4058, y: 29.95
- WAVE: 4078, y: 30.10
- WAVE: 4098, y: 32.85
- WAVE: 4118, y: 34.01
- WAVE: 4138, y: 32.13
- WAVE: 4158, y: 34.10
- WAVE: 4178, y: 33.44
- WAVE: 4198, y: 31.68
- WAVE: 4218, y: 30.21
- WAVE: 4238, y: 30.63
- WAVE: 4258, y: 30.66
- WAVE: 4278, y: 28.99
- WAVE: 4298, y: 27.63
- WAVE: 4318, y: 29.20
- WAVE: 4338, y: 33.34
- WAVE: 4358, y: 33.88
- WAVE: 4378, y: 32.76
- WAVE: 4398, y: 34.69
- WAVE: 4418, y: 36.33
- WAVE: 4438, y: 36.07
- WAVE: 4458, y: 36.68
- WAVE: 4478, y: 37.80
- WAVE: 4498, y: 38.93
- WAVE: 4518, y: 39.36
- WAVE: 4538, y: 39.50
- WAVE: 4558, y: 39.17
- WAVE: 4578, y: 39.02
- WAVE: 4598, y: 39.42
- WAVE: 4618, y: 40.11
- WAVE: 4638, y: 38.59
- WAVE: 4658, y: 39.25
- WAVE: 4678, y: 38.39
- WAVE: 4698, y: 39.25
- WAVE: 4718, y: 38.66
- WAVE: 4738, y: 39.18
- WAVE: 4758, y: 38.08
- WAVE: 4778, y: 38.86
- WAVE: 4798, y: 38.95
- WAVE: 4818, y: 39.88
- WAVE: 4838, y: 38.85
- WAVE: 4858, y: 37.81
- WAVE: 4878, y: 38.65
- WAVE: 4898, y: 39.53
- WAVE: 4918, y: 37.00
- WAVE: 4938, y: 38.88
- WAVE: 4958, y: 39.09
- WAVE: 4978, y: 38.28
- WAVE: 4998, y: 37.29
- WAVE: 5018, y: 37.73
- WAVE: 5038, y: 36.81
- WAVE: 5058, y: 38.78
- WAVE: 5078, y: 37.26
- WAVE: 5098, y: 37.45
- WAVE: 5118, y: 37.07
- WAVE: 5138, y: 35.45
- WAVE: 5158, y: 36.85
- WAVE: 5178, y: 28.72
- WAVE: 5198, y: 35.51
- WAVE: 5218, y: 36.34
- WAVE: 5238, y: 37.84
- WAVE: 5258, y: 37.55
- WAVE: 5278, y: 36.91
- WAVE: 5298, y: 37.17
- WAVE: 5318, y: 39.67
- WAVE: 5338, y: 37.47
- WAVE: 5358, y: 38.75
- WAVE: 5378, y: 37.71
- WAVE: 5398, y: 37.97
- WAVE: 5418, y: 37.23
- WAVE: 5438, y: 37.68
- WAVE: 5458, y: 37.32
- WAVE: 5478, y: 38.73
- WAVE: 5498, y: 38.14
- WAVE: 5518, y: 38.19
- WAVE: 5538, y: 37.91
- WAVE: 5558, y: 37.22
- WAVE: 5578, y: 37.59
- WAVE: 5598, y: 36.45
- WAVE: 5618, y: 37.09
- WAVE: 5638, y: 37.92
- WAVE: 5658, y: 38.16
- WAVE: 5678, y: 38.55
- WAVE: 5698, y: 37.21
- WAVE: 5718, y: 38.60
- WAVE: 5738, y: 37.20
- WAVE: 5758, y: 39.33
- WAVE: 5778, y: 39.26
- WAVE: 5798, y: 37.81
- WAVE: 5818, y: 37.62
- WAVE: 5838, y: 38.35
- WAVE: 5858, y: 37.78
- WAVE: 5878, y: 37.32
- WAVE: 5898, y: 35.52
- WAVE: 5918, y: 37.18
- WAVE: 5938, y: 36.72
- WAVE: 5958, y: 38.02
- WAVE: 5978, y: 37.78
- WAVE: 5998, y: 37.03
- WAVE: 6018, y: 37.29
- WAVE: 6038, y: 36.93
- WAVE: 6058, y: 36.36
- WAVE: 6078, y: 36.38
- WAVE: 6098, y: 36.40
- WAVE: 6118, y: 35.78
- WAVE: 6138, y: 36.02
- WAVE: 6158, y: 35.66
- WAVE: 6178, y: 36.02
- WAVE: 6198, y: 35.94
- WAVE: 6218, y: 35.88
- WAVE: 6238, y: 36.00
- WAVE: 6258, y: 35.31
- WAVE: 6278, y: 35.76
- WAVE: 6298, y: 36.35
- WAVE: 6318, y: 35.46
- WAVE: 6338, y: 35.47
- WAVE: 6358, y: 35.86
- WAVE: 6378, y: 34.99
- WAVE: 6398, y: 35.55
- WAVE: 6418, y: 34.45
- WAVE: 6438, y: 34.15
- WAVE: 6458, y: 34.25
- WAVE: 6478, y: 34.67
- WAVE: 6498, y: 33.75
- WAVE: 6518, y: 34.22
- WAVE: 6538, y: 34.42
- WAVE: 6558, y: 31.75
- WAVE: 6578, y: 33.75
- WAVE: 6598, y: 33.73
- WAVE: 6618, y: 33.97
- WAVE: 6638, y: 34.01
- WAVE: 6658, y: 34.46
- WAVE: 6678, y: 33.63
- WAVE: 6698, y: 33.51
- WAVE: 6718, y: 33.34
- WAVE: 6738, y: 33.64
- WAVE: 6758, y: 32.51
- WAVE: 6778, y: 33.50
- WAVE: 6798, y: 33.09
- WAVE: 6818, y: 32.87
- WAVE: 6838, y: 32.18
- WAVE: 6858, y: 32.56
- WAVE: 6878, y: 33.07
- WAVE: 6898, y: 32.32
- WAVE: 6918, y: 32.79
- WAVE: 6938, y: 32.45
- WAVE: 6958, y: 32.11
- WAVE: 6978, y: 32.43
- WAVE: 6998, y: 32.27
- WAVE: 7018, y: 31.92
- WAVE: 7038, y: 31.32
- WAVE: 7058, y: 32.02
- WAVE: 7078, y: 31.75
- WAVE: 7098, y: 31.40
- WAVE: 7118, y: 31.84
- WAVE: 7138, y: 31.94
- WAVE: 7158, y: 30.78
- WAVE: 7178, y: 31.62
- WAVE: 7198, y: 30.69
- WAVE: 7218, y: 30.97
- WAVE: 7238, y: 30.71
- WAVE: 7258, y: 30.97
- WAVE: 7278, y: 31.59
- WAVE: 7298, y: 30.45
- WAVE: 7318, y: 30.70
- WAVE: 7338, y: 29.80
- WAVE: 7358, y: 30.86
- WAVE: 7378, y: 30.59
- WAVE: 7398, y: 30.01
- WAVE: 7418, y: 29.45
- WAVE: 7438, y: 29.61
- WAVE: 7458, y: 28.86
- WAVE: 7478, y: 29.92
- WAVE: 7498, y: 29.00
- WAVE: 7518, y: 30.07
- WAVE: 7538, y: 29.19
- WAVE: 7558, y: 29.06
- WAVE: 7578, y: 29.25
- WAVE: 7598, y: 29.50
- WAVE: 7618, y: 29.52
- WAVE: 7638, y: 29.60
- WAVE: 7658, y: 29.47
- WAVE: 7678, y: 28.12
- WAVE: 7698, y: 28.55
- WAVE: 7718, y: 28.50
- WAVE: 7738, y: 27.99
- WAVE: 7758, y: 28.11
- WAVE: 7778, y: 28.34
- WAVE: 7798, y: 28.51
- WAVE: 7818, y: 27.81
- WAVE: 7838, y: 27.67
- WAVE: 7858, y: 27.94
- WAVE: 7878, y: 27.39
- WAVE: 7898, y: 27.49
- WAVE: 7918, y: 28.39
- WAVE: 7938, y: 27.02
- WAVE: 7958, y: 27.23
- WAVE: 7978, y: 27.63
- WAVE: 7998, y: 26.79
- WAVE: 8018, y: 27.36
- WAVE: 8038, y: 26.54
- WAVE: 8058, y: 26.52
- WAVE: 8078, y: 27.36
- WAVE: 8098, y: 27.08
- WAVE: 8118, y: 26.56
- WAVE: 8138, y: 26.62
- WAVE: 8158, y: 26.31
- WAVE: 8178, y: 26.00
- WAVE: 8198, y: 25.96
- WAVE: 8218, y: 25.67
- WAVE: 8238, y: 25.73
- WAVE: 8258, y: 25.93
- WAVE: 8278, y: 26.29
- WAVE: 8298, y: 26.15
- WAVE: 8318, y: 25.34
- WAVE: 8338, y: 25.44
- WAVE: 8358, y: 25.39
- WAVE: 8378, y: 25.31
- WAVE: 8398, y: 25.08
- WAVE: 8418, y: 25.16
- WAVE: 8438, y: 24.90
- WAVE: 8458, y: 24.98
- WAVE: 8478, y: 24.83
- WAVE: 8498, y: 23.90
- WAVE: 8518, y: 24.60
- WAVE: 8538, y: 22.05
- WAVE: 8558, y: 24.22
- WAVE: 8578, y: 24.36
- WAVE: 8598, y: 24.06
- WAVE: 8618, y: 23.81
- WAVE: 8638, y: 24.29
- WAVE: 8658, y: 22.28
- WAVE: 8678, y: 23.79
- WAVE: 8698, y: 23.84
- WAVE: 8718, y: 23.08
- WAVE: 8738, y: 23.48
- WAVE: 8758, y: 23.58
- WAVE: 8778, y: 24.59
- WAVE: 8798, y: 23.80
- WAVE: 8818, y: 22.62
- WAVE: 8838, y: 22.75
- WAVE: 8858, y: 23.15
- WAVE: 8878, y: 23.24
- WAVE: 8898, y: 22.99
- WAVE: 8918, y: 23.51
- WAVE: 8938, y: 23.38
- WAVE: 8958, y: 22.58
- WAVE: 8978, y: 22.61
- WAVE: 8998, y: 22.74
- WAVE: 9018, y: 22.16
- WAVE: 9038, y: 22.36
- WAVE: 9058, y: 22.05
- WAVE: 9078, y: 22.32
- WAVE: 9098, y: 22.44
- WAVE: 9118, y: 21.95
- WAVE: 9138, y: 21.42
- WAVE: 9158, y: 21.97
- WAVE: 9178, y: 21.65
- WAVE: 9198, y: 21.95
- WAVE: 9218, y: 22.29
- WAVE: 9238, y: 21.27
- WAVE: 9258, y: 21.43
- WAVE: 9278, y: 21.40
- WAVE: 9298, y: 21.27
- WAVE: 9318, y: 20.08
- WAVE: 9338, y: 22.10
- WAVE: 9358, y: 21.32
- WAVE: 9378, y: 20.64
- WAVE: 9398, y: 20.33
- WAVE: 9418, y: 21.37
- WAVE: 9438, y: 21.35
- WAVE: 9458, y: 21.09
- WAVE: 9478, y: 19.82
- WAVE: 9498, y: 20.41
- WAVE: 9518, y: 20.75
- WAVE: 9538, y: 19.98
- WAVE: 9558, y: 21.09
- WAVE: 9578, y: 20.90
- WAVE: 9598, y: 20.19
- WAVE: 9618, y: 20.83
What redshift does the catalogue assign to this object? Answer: 0.00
